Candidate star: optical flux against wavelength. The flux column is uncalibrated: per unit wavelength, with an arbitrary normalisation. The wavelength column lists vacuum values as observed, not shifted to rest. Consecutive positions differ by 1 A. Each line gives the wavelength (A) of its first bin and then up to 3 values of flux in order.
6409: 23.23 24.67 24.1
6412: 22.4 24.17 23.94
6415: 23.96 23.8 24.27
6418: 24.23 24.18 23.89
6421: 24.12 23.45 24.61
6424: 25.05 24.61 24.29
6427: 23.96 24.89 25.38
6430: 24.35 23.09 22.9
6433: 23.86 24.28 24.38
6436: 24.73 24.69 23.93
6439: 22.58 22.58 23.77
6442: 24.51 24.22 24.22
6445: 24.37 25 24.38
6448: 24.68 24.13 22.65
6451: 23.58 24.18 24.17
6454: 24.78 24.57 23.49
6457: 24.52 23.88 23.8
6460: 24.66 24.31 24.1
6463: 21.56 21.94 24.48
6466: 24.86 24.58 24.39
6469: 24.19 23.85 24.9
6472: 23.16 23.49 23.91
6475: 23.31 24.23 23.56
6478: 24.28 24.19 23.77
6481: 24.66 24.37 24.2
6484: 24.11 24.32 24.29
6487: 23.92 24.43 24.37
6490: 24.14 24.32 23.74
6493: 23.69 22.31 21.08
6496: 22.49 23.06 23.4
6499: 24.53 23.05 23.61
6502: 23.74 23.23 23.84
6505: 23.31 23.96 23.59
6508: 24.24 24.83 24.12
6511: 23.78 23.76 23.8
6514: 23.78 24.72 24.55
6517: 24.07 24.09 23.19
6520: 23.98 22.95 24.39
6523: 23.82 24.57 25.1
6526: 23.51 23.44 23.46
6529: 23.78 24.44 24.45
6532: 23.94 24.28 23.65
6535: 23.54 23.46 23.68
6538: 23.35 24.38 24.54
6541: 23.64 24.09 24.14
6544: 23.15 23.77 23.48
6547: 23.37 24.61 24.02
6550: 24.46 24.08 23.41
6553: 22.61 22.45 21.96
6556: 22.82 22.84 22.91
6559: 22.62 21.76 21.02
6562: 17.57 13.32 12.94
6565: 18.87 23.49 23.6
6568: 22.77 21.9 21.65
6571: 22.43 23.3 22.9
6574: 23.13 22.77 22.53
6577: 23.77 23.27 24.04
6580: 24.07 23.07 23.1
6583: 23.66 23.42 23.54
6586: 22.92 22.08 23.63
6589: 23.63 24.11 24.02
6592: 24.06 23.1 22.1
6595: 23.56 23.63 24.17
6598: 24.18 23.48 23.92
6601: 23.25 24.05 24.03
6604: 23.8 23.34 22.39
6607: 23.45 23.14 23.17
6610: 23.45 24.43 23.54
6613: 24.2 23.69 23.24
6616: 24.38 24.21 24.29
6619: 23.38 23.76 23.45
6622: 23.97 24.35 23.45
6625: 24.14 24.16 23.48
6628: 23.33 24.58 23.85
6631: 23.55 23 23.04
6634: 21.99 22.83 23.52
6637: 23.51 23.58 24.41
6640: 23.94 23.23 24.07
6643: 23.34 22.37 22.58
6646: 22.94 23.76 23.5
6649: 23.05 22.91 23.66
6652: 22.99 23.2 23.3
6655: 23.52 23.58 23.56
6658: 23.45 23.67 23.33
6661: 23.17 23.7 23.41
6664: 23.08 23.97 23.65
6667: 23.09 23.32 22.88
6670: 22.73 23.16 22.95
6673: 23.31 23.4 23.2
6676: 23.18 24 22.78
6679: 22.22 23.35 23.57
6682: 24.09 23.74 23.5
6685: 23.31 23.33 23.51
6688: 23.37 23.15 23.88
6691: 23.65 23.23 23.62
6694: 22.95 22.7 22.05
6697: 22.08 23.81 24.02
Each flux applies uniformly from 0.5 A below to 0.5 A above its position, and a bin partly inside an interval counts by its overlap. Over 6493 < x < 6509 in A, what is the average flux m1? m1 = 23.4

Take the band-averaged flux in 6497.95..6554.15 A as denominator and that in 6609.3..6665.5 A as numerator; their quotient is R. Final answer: 0.99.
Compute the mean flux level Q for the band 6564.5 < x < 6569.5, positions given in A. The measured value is 22.1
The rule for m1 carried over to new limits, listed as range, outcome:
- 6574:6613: 23.5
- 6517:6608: 23.1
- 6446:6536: 23.9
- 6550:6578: 21.8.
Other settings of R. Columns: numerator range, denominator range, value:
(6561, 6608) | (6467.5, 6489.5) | 0.94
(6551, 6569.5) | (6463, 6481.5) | 0.88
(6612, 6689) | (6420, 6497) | 0.98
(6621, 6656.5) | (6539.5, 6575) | 1.05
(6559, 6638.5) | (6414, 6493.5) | 0.96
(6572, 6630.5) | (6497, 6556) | 0.99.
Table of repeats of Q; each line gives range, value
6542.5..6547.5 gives 23.6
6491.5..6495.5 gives 22.7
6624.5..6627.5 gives 23.9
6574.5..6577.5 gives 23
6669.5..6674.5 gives 23.1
